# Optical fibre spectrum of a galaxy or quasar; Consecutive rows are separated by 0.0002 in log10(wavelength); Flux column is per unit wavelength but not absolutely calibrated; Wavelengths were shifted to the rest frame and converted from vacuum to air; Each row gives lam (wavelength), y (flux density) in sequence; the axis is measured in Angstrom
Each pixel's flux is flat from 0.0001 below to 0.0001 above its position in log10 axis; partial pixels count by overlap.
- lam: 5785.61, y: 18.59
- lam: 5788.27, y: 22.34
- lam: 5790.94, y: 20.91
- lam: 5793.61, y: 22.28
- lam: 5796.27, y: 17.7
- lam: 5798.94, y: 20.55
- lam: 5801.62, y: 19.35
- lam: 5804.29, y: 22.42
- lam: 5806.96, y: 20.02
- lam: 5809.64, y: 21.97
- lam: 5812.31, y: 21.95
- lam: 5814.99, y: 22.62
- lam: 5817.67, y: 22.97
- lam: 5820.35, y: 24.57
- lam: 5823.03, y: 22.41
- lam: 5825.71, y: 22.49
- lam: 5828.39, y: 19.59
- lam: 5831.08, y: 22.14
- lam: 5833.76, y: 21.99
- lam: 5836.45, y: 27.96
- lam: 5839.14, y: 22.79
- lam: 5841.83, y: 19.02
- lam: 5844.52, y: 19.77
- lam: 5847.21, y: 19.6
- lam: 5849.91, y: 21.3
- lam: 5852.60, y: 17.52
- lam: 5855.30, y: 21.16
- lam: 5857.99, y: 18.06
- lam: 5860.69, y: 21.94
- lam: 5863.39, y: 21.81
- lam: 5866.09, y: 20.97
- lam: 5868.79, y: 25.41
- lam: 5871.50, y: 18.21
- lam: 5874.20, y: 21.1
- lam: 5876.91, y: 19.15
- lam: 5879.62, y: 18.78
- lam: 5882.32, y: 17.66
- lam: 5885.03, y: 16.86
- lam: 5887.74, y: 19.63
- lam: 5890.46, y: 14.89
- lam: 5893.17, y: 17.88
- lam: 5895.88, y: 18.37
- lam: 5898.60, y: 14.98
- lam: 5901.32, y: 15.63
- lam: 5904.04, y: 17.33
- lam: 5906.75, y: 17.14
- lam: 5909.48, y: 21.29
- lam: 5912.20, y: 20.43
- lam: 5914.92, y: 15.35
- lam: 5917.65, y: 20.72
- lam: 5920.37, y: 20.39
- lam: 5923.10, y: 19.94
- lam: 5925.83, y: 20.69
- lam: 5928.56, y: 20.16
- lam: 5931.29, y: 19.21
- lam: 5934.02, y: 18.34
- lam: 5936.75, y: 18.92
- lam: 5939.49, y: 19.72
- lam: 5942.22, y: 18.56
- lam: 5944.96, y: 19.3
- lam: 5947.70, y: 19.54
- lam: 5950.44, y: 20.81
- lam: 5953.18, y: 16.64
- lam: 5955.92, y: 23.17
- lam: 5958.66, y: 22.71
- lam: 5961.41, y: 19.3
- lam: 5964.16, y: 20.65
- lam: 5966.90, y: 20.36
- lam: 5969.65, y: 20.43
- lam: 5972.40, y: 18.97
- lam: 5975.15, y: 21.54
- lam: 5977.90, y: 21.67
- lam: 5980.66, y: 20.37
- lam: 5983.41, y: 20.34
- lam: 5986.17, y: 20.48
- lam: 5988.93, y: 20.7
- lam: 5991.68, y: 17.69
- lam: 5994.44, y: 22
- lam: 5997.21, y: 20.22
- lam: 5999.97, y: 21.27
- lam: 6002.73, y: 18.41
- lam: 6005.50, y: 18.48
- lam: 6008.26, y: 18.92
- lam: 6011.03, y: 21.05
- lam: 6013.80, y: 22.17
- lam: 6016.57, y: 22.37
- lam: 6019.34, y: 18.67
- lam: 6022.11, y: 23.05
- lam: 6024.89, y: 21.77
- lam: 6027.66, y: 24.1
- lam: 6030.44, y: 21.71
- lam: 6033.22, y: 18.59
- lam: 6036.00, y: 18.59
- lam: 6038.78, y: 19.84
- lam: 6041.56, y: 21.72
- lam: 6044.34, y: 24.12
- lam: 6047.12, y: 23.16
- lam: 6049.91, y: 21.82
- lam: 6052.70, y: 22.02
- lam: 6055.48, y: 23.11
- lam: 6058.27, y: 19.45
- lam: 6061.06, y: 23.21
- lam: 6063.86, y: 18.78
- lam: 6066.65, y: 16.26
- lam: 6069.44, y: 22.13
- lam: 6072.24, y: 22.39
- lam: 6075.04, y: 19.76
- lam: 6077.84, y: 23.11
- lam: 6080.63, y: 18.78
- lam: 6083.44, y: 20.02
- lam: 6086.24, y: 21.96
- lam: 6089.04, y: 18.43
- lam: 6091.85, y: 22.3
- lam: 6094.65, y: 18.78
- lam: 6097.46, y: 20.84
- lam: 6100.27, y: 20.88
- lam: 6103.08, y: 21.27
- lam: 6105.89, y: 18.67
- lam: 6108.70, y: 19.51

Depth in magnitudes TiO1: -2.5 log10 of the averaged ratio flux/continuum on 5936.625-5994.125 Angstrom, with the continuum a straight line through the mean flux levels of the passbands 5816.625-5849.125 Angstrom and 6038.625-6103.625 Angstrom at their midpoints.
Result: 0.07 mag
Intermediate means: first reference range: 22.1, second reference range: 21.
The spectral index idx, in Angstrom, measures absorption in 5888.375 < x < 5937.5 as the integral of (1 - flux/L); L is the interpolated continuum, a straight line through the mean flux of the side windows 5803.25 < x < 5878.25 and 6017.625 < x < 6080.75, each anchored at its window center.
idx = 6.7 Angstrom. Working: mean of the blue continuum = 21.5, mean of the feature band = 18.4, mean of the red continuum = 21.2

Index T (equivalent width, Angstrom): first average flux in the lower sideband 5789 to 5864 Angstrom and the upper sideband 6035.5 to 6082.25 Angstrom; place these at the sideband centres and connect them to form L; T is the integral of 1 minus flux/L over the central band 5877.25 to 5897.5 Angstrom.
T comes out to 3.3 Angstrom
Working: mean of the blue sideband 21.3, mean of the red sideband 21.1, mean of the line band 17.8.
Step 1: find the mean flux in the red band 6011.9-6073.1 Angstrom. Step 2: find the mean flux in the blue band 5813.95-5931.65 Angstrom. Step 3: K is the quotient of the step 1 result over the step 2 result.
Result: 1.1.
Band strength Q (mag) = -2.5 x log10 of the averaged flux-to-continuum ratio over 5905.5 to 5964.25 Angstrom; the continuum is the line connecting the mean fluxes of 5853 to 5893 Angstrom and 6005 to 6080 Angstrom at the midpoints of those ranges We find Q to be 0.03 mag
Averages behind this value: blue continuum 19.6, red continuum 21.1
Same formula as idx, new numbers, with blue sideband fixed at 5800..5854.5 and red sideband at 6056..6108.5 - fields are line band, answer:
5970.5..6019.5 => 1.1 Angstrom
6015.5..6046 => -1.0 Angstrom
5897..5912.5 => 2.6 Angstrom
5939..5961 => 1.0 Angstrom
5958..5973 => 0.4 Angstrom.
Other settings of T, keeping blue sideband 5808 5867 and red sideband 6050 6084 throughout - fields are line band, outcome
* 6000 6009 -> 0.9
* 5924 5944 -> 1.8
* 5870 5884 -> 1.6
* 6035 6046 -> -0.2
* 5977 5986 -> 0.2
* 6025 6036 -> -0.1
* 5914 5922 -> 0.8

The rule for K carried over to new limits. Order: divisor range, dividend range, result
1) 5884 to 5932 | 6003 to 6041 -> 1.12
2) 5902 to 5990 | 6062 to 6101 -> 1.03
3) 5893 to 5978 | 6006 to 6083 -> 1.09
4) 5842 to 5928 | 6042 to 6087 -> 1.11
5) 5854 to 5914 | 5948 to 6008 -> 1.07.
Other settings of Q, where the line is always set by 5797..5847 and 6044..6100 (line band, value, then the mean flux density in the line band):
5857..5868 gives 0.03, 21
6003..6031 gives 0.00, 21.1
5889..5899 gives 0.28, 16.7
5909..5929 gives 0.09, 19.8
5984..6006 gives 0.07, 20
